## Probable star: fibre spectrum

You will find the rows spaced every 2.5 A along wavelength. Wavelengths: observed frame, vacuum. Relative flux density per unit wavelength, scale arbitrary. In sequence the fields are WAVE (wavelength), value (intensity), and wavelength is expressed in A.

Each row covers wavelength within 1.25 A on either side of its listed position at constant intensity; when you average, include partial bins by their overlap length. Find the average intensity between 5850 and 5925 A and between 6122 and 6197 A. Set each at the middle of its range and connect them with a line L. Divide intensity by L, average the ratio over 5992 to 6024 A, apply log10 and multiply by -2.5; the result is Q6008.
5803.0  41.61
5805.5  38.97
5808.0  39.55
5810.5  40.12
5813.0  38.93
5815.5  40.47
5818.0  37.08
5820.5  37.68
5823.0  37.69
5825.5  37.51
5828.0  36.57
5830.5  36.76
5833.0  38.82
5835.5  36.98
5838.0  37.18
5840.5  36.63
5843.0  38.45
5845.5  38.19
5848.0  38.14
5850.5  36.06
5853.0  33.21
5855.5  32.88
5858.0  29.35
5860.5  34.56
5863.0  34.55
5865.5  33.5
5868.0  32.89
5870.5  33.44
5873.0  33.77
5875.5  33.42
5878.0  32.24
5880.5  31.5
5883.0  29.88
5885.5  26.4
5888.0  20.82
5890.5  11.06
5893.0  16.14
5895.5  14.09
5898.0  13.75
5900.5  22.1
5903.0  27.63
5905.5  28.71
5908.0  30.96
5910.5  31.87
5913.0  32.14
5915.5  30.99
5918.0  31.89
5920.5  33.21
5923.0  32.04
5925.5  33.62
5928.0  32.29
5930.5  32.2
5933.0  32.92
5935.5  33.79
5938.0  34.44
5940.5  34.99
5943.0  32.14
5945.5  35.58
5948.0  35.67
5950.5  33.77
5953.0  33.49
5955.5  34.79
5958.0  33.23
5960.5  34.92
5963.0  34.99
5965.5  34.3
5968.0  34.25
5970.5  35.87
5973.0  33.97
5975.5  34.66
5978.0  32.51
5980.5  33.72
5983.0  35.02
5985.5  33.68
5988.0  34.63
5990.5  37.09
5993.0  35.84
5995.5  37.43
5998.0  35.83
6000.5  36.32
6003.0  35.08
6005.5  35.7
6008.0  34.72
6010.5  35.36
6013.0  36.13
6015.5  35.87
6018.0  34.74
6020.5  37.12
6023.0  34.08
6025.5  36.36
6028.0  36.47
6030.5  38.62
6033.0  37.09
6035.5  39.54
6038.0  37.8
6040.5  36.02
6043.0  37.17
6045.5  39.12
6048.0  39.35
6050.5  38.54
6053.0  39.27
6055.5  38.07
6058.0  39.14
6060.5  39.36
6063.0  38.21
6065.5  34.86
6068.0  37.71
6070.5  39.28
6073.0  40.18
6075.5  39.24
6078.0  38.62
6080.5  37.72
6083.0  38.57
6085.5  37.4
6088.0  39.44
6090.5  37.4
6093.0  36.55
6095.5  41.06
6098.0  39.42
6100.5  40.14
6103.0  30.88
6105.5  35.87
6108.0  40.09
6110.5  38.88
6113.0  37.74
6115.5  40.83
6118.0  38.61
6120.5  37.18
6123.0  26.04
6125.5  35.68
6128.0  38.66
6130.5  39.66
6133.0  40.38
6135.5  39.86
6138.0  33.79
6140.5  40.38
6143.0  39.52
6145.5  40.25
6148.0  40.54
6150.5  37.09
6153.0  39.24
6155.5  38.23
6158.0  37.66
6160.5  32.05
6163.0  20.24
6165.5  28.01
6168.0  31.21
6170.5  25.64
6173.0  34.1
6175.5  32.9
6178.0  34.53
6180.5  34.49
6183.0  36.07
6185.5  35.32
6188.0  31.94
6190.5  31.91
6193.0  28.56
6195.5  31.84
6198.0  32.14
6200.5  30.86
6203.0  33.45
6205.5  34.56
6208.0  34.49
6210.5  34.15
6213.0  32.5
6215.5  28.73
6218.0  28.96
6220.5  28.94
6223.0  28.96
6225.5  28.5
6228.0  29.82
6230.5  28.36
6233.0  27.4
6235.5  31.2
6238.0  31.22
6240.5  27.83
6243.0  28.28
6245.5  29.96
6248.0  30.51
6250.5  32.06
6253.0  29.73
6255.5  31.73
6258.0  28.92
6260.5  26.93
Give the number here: -0.14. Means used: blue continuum 28.8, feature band 35.7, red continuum 34.5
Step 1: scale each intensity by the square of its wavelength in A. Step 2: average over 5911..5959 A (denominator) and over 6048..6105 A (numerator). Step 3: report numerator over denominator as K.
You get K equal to 1.20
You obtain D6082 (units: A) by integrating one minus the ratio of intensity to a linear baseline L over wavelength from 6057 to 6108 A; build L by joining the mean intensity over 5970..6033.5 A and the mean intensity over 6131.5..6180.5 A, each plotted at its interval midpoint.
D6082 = -4.1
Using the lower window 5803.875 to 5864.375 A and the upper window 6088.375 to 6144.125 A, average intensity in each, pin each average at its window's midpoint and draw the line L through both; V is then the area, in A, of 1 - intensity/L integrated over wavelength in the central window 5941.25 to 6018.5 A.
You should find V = 5.1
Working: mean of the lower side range 37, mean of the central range 34.9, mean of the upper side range 37.7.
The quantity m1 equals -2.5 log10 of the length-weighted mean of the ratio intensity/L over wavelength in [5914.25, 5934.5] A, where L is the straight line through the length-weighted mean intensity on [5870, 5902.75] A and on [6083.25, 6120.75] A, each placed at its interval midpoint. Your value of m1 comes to -0.206 mag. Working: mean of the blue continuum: 24.4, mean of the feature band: 32.4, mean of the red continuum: 38.1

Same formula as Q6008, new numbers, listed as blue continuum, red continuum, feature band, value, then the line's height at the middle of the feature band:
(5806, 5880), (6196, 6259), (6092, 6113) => -0.17 mag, 32.3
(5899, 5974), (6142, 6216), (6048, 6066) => -0.16 mag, 33.1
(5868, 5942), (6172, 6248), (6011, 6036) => -0.22 mag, 29.8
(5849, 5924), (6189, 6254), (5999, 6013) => -0.20 mag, 29.5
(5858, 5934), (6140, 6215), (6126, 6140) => -0.17 mag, 32.9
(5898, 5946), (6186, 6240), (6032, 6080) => -0.23 mag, 31.1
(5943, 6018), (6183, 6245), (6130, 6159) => -0.21 mag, 32.1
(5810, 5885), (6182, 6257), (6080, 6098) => -0.18 mag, 32.6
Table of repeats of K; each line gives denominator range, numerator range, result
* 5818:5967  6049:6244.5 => 1.18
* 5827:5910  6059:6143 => 1.34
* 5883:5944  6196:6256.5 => 1.21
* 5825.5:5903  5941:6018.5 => 1.18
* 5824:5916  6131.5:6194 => 1.23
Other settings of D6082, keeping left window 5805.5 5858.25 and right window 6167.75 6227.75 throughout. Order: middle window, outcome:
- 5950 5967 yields 0.55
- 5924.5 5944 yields 1.32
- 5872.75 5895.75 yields 7.24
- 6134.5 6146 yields -2.09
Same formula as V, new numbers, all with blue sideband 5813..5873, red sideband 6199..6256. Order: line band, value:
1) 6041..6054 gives -2.13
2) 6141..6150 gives -2.32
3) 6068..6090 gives -4.07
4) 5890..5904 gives 7.00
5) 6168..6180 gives -0.24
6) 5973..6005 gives -1.11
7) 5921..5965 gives 1.00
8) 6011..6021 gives -0.68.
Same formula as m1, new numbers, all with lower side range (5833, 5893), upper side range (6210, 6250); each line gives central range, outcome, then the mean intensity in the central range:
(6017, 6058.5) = -0.208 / 37.5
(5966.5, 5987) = -0.093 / 34.2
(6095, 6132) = -0.220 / 37.3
